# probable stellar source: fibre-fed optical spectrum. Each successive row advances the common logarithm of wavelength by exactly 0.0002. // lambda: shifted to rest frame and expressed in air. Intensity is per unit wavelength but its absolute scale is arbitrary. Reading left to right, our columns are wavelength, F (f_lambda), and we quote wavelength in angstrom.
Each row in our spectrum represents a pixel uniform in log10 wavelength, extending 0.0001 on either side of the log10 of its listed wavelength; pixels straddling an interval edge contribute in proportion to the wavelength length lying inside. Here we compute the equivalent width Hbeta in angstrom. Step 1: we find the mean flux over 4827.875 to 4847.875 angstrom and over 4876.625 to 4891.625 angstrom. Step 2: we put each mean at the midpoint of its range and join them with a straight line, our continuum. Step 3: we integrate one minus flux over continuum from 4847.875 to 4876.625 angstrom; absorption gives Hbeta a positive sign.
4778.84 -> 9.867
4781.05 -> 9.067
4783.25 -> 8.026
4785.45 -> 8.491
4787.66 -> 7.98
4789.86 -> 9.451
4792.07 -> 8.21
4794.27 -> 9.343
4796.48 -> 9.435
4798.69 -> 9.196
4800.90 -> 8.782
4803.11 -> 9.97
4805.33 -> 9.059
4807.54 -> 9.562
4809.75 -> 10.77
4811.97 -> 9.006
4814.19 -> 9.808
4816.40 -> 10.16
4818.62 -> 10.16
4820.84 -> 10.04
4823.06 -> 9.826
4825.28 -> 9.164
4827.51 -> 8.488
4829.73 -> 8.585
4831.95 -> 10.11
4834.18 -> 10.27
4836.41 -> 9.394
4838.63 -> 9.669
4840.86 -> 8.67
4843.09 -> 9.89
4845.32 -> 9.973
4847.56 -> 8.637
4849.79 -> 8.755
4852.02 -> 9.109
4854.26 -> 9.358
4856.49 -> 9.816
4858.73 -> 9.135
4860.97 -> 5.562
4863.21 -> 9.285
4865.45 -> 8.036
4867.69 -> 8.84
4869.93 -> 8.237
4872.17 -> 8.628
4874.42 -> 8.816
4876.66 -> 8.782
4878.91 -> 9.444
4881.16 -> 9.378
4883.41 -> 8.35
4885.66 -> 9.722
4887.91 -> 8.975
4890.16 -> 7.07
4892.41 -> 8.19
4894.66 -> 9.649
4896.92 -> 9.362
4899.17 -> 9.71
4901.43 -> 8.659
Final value 1.5 angstrom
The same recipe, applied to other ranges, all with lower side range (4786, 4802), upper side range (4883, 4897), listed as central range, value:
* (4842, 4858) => -1.0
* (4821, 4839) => -1.3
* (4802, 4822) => -2.2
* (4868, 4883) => -0.2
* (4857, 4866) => 0.7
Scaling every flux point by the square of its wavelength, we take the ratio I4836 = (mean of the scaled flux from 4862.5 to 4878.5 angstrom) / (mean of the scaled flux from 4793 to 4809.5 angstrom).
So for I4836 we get 1.0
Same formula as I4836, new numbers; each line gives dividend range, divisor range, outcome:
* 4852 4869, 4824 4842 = 0.94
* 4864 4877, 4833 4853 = 0.92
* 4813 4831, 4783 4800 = 1.10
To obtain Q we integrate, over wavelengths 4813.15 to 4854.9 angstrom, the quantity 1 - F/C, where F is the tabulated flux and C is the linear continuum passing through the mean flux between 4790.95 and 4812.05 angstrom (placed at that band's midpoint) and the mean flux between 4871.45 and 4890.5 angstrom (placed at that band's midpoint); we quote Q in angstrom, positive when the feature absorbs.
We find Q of -1.5 angstrom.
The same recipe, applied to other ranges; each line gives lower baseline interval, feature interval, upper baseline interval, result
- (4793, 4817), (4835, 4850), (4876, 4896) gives -0.2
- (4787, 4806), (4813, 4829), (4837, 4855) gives -0.8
